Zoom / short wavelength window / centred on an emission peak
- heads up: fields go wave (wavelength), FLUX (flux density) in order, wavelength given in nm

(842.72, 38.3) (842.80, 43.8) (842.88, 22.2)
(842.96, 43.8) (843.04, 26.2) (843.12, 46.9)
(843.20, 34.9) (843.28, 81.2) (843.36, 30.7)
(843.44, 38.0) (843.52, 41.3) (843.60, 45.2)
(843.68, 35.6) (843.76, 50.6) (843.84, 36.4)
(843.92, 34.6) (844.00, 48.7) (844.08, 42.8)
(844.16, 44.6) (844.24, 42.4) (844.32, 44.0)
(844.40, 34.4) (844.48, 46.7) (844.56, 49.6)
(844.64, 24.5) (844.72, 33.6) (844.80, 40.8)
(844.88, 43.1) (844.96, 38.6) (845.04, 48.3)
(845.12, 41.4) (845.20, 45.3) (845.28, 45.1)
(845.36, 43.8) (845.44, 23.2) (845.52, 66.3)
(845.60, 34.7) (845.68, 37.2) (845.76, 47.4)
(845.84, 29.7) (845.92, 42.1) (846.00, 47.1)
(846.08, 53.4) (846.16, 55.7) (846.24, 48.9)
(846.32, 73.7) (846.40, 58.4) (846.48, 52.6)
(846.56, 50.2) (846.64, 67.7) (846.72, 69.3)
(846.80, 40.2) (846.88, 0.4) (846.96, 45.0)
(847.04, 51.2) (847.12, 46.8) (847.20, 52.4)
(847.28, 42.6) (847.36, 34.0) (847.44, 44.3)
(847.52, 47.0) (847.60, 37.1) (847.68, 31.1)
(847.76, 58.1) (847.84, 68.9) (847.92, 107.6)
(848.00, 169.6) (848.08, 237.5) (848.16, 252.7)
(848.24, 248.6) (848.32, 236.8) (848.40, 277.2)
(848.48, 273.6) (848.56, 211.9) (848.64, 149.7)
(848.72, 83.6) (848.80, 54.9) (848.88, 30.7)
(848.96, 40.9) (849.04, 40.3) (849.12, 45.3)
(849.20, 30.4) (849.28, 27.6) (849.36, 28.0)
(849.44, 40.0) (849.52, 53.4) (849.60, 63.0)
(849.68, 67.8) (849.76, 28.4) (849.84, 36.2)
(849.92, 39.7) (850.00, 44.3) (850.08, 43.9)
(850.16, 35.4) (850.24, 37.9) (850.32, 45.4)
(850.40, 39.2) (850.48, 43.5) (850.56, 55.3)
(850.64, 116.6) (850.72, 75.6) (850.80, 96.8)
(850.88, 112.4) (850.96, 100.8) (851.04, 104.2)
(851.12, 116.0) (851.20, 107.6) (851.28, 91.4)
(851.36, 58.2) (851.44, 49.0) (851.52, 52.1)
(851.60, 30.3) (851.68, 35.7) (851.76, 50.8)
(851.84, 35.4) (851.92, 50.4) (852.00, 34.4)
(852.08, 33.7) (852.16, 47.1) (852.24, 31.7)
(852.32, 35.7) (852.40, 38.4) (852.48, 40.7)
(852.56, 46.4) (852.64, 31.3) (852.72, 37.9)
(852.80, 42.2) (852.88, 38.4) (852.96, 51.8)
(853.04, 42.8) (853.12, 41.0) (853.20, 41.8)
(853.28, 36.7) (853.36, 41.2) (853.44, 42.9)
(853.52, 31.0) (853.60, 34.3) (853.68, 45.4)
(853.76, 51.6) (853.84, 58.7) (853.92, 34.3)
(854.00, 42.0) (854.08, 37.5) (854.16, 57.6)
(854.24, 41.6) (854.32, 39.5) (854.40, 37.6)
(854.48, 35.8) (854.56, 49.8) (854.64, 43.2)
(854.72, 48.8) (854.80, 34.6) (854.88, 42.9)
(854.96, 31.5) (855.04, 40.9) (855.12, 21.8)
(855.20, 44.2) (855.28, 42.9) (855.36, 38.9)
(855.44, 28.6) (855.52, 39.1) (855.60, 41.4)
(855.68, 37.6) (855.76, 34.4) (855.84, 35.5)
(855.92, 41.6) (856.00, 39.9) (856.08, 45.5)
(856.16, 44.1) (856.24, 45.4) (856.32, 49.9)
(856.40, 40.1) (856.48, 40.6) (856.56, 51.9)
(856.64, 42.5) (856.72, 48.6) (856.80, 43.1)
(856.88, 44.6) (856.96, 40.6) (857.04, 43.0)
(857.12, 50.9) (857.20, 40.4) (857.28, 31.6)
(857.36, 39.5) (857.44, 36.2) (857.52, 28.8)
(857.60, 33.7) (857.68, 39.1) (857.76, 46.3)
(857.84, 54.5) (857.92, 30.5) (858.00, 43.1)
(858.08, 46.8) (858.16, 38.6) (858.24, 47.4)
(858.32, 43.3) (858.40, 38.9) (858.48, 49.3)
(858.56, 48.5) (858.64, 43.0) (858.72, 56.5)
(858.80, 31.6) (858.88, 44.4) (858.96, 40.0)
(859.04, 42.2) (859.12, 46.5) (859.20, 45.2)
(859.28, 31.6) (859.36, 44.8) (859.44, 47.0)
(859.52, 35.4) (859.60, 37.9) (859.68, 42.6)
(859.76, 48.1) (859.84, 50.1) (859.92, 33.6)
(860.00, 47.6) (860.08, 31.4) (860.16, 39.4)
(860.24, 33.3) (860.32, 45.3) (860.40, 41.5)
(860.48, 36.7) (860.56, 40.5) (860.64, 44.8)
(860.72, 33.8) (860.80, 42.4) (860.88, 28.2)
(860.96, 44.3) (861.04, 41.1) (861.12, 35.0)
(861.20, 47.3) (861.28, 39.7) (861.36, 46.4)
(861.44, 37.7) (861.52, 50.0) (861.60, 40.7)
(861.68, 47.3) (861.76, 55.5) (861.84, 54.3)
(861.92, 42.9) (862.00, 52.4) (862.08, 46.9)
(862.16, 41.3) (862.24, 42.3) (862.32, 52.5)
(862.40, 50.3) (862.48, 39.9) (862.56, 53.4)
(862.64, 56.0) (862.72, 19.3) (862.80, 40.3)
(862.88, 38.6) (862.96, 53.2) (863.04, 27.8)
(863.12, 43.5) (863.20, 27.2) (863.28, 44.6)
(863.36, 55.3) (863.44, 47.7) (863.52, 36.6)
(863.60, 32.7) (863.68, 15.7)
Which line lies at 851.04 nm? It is [N II] 6583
